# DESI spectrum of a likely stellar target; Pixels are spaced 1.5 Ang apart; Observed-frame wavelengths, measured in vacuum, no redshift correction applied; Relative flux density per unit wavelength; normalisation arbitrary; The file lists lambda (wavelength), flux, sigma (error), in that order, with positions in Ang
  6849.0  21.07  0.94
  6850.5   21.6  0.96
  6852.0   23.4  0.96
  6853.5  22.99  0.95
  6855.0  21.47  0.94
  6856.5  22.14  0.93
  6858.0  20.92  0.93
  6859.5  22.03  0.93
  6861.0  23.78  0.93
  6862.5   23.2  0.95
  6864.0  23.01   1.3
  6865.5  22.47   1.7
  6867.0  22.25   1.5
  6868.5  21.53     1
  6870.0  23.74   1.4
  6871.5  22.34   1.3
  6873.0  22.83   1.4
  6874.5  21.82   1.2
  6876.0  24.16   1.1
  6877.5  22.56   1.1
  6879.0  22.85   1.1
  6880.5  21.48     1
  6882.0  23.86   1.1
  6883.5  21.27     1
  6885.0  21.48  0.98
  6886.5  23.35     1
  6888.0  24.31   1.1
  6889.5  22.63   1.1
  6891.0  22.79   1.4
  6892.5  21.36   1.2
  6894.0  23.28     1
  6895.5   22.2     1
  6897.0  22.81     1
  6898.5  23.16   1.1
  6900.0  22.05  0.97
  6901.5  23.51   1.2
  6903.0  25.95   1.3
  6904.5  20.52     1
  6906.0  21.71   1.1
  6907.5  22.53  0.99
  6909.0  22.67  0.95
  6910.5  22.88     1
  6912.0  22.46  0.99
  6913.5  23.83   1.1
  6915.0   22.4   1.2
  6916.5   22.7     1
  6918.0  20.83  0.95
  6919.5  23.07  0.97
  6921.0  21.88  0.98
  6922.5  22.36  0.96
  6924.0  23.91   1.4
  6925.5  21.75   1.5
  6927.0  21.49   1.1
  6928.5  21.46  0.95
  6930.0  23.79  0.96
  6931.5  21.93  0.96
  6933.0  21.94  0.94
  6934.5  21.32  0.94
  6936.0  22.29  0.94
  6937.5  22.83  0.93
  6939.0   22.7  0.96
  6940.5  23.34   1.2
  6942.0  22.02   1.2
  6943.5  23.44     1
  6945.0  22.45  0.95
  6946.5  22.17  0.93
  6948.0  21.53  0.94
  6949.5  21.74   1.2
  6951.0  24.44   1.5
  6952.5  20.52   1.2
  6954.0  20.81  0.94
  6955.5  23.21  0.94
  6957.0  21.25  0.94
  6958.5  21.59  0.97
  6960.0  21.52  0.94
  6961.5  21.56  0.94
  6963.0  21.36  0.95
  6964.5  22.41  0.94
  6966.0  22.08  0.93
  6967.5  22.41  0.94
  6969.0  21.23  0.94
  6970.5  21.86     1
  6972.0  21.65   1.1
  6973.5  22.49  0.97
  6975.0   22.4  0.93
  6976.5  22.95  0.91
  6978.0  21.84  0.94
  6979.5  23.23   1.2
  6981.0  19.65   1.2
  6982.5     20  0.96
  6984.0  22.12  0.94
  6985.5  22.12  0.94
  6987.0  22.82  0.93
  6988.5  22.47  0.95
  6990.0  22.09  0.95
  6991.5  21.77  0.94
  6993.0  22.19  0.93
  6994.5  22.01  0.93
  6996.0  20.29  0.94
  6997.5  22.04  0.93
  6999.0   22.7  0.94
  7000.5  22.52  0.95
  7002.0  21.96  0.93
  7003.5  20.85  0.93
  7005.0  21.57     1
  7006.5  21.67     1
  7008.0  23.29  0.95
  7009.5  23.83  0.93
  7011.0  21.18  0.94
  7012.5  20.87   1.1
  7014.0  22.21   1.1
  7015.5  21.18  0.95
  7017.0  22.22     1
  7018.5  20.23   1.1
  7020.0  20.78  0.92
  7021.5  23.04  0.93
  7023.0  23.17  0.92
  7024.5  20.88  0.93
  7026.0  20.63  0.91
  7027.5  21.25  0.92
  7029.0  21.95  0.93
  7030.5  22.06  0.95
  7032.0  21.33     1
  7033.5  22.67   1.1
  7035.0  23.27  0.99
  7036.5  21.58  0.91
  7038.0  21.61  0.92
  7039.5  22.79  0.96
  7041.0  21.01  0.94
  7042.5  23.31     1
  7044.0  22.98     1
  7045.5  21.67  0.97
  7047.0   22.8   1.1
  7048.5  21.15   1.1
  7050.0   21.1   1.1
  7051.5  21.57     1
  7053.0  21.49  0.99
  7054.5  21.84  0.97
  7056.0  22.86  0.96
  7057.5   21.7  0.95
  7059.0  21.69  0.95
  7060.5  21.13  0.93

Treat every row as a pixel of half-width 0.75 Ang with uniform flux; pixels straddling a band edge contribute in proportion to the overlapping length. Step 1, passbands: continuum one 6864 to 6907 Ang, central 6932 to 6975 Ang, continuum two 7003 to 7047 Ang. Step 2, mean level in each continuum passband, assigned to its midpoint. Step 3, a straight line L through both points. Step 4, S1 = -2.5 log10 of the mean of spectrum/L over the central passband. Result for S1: 0.01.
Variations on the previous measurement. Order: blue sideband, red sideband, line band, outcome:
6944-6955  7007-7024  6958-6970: 0.01 mag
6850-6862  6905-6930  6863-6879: -0.02 mag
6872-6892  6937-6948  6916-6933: 0.02 mag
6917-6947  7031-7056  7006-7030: 0.02 mag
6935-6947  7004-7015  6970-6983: 0.03 mag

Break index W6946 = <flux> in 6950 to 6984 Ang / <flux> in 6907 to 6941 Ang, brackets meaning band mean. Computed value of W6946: 1.0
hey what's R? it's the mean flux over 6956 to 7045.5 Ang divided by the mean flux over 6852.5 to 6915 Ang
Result 0.97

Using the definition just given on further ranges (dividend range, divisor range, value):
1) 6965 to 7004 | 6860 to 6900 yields 0.97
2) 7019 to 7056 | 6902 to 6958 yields 0.98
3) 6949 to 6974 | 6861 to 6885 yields 0.97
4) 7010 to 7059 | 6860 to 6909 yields 0.96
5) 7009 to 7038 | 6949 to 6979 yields 0.99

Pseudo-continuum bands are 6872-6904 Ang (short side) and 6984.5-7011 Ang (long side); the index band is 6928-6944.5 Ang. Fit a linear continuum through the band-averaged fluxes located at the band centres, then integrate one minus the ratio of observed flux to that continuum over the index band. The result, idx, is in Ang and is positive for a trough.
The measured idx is 0.02 Ang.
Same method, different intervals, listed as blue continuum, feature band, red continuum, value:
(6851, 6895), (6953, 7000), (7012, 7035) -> 0.2 Ang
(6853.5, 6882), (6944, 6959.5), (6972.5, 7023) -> 0.1 Ang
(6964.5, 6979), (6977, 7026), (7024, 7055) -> 0.4 Ang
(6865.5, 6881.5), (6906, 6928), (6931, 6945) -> 0.0 Ang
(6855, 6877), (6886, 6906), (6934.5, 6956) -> -0.4 Ang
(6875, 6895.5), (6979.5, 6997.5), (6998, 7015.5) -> 0.4 Ang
